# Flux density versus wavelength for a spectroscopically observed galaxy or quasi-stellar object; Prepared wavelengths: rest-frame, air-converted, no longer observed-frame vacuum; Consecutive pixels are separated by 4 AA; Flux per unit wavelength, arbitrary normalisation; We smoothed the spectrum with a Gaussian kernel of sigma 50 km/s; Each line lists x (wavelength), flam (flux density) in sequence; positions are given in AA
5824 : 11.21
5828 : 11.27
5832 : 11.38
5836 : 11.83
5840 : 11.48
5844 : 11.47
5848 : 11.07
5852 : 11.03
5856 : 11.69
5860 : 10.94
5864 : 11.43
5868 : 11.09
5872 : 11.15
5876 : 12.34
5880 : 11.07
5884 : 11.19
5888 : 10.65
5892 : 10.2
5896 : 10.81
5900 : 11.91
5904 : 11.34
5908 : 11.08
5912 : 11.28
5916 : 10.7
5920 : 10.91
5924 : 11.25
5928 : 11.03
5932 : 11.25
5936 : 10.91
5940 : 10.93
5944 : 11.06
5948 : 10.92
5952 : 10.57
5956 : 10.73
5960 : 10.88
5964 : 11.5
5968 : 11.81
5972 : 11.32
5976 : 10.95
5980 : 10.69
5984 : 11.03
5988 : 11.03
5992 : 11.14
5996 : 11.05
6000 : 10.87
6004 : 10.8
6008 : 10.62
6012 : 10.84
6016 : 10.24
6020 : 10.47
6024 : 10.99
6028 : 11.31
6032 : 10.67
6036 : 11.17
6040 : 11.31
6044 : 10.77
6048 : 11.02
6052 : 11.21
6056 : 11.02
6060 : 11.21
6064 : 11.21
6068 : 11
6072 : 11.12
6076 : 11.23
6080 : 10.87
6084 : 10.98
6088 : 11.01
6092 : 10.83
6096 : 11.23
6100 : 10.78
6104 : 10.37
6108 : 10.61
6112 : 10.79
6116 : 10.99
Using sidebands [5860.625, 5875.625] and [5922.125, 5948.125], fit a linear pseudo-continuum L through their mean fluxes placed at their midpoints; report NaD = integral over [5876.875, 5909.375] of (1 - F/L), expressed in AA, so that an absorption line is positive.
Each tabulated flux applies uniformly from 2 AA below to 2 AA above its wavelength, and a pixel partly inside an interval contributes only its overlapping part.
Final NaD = 0.42 AA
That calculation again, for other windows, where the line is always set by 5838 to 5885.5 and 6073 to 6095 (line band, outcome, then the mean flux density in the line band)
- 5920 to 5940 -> 0.3 AA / 11.1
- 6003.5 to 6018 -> 0.7 AA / 10.6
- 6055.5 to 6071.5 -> -0.1 AA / 11.1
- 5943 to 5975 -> 0.3 AA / 11.1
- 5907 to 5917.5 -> 0.2 AA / 11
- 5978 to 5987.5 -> 0.2 AA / 10.9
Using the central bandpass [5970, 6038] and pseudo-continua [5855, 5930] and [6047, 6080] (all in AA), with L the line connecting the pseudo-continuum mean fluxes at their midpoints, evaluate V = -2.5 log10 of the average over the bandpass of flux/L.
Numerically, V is 0.02 mag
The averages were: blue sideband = 11.2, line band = 10.9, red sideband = 11.1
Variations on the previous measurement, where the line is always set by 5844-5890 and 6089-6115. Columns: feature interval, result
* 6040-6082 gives -0.02 mag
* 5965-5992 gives -0.01 mag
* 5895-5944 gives 0.00 mag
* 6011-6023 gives 0.04 mag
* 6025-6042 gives -0.02 mag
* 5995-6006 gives 0.01 mag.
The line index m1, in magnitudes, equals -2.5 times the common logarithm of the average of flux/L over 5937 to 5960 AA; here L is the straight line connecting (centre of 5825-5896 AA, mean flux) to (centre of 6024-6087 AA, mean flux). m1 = 0.03 mag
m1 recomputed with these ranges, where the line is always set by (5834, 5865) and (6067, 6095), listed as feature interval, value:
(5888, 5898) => 0.08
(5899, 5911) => -0.01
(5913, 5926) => 0.03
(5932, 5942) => 0.02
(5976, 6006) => 0.02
